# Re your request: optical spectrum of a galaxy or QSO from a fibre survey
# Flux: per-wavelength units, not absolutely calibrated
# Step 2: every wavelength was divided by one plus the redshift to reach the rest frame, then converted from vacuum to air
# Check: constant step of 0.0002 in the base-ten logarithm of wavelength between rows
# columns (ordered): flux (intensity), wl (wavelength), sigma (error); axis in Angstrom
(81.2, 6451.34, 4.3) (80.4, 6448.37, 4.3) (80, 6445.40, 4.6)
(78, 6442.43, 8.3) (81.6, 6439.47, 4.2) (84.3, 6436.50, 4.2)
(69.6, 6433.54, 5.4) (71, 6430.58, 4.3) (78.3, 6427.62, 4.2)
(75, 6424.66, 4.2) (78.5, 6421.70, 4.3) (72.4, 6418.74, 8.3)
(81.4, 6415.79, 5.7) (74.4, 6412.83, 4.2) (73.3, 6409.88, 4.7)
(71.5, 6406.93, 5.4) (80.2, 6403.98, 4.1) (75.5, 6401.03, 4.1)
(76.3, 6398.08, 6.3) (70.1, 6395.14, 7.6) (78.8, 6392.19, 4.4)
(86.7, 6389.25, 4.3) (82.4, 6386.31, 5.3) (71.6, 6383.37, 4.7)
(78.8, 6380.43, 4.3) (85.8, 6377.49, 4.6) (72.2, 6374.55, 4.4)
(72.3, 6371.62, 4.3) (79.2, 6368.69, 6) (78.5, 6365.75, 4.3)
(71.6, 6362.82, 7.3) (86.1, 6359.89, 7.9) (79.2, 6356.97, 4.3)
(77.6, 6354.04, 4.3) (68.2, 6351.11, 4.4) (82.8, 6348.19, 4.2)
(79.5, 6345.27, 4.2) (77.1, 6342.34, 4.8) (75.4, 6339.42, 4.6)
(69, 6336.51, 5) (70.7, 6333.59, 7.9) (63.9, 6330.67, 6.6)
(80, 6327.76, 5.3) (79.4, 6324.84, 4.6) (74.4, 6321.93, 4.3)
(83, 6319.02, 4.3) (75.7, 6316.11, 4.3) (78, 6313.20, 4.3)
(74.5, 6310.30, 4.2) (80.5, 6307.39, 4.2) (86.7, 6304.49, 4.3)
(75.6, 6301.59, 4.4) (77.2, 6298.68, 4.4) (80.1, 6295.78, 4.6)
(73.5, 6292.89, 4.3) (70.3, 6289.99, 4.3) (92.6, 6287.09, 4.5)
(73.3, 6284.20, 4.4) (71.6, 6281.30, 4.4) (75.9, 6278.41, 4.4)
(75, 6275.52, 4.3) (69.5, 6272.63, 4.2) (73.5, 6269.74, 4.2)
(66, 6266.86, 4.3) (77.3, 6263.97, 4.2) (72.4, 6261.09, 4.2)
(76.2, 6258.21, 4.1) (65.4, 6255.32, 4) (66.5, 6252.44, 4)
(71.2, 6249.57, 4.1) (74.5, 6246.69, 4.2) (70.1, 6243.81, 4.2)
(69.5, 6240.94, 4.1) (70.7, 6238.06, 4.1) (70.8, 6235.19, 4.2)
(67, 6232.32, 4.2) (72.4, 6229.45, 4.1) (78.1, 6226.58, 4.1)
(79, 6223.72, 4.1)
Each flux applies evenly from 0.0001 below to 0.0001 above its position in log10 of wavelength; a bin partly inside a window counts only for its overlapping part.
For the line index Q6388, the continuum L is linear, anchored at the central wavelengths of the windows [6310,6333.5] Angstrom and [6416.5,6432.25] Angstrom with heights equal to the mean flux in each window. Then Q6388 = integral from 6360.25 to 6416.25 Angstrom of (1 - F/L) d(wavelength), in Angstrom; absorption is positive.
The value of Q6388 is -1.1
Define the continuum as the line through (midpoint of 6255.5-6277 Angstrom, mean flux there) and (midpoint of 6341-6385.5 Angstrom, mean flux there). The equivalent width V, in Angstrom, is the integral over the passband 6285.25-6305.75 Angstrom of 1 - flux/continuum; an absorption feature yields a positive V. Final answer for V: -1.5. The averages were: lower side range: 72.4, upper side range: 77.4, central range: 79.2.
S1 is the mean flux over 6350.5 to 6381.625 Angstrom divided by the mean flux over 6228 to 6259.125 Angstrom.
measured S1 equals 1.1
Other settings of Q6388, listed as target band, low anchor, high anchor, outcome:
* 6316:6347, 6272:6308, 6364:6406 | 0.8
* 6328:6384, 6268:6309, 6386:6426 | 0.6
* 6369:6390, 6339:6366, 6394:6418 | -0.5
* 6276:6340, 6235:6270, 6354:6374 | -1.9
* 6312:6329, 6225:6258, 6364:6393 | -0.7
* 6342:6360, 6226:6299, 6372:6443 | -0.7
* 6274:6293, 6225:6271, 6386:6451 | -0.9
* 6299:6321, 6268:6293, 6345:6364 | -0.8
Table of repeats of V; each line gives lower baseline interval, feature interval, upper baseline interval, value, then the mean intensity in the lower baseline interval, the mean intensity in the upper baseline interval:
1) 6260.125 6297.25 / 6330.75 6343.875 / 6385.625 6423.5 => 0.6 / 74.7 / 76.9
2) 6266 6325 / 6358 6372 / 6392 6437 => -0.4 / 76.5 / 75.4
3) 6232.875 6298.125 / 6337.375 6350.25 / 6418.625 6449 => -0.5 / 73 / 77.3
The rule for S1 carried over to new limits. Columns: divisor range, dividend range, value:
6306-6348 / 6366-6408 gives 1.02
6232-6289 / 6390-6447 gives 1.05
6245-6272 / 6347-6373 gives 1.08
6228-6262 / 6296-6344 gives 1.08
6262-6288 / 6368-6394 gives 1.05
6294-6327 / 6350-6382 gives 0.98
